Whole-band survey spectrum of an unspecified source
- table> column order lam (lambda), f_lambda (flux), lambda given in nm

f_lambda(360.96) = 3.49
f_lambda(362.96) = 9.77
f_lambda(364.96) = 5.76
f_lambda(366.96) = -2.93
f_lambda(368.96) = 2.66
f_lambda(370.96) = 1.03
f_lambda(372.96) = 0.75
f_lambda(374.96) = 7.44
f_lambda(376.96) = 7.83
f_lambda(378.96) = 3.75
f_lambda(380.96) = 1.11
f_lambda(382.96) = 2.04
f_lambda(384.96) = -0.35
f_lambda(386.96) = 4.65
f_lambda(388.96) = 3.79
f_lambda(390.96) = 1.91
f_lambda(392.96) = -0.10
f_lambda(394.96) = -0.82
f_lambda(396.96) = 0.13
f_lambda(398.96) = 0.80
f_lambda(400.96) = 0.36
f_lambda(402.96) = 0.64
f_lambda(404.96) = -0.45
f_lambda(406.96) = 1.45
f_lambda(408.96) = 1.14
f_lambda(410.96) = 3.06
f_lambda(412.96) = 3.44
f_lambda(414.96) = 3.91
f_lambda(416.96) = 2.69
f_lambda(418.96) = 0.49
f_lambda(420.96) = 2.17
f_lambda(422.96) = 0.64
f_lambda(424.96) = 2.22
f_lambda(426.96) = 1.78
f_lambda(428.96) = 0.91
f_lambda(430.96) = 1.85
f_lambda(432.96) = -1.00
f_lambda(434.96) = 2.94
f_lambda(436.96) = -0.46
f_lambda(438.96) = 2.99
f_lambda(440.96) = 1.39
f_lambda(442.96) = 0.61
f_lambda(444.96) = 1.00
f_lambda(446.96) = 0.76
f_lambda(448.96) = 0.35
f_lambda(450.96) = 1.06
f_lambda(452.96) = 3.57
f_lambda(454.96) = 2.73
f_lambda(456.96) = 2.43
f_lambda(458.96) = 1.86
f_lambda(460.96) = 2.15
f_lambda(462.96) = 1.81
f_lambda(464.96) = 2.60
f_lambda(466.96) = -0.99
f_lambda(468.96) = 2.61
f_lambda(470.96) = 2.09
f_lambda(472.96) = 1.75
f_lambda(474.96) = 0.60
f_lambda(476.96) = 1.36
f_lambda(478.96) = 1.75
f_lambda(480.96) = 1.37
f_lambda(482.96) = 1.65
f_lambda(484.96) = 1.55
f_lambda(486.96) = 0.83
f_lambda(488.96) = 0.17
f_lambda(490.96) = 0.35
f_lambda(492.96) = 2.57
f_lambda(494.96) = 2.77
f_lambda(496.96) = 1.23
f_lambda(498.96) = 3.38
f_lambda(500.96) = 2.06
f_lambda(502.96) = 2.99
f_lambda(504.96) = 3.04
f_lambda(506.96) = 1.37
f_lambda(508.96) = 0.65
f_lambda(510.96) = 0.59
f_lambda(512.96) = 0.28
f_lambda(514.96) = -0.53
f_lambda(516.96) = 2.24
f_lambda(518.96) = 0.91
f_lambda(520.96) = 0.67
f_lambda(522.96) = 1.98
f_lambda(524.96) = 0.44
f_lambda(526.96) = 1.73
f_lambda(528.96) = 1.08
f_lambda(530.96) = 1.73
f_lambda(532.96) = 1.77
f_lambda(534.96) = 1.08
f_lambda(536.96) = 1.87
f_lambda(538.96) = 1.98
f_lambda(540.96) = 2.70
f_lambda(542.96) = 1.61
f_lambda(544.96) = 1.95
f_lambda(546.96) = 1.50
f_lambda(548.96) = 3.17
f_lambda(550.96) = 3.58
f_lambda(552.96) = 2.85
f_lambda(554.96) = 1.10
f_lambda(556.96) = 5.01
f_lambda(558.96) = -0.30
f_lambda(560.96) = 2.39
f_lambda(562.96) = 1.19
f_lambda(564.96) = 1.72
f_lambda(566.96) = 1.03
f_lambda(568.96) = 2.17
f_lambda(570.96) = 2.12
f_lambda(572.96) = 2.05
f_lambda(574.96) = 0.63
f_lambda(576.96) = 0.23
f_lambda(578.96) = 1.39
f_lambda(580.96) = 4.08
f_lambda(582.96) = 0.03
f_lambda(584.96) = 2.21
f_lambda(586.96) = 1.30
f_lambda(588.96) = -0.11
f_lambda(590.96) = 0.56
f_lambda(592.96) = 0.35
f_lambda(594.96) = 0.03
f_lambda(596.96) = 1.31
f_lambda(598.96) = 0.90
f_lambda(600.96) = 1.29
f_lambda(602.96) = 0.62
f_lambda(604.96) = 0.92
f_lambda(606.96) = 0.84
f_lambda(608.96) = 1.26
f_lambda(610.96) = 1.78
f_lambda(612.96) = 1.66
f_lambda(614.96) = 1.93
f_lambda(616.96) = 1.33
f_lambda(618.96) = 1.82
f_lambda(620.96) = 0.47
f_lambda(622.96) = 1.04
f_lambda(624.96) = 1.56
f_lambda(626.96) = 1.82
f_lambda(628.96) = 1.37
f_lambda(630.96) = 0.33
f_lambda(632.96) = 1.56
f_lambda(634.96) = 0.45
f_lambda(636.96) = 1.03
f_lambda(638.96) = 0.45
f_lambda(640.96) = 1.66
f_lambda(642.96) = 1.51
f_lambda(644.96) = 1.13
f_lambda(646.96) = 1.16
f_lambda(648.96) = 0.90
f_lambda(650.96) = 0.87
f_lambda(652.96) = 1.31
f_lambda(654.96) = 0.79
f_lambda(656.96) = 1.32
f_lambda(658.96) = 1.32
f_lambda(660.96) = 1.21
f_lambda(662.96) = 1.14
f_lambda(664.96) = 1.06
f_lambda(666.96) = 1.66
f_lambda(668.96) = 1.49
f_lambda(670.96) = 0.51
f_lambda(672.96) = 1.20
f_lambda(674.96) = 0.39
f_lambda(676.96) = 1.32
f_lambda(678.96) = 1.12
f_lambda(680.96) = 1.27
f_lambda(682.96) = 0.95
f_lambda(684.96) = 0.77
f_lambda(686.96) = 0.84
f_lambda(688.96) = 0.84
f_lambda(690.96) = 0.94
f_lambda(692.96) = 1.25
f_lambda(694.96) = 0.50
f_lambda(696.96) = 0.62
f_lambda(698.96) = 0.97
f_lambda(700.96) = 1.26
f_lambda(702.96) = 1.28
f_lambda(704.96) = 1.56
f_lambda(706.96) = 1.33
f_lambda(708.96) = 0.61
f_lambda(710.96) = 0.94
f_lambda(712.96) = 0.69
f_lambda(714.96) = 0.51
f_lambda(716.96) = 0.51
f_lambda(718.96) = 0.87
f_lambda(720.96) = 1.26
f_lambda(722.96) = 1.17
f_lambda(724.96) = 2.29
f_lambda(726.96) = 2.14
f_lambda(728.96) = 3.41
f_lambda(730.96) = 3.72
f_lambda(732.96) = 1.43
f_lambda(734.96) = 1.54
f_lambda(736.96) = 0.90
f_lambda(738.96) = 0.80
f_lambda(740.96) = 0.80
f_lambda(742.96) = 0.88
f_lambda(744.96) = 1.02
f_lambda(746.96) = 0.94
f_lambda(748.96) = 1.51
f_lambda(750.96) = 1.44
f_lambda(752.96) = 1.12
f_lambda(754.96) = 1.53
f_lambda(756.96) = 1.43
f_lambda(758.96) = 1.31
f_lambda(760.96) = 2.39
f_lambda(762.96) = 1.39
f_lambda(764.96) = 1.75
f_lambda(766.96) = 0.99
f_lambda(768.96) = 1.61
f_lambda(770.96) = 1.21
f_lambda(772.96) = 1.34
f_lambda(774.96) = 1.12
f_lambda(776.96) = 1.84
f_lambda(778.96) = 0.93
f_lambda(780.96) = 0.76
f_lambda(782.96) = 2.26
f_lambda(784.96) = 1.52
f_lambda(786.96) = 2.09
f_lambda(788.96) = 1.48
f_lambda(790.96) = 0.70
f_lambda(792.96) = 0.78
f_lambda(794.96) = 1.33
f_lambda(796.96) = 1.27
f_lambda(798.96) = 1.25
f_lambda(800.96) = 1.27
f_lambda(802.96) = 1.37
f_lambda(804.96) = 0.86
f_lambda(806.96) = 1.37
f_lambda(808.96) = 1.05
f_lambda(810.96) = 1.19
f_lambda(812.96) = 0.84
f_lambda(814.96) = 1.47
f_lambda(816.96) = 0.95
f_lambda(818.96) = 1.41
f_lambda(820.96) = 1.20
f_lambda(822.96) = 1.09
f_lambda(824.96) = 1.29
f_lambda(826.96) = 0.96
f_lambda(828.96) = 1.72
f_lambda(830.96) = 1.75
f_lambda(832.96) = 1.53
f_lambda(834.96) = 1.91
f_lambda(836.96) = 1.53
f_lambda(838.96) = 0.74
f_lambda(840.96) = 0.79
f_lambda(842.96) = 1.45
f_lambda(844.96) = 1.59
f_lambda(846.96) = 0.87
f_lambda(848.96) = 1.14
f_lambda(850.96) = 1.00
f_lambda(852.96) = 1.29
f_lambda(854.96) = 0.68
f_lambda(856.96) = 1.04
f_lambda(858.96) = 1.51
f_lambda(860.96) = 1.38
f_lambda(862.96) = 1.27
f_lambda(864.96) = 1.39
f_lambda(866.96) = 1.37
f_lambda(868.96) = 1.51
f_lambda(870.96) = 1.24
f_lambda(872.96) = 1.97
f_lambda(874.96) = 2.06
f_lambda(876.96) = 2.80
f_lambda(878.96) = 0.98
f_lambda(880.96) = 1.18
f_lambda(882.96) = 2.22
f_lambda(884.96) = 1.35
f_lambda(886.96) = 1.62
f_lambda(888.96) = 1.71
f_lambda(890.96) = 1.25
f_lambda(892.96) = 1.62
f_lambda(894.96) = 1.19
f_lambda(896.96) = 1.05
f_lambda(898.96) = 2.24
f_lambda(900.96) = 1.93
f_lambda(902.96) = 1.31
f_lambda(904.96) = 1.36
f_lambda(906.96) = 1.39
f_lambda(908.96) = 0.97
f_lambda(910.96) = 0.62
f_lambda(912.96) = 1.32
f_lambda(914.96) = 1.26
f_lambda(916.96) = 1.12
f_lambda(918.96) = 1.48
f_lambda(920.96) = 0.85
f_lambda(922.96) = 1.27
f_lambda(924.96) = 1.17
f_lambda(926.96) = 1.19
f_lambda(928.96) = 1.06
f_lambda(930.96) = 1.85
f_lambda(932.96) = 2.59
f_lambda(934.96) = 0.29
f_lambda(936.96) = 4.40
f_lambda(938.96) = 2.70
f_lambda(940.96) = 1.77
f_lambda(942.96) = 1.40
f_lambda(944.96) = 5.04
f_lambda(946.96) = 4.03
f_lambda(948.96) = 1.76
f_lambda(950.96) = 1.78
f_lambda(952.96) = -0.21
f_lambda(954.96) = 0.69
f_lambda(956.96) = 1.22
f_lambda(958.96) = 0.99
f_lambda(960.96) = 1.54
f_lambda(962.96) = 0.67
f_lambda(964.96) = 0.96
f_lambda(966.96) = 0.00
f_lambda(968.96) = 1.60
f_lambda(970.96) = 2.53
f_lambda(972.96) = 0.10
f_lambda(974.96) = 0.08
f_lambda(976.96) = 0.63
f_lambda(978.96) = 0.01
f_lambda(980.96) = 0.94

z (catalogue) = 0.11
